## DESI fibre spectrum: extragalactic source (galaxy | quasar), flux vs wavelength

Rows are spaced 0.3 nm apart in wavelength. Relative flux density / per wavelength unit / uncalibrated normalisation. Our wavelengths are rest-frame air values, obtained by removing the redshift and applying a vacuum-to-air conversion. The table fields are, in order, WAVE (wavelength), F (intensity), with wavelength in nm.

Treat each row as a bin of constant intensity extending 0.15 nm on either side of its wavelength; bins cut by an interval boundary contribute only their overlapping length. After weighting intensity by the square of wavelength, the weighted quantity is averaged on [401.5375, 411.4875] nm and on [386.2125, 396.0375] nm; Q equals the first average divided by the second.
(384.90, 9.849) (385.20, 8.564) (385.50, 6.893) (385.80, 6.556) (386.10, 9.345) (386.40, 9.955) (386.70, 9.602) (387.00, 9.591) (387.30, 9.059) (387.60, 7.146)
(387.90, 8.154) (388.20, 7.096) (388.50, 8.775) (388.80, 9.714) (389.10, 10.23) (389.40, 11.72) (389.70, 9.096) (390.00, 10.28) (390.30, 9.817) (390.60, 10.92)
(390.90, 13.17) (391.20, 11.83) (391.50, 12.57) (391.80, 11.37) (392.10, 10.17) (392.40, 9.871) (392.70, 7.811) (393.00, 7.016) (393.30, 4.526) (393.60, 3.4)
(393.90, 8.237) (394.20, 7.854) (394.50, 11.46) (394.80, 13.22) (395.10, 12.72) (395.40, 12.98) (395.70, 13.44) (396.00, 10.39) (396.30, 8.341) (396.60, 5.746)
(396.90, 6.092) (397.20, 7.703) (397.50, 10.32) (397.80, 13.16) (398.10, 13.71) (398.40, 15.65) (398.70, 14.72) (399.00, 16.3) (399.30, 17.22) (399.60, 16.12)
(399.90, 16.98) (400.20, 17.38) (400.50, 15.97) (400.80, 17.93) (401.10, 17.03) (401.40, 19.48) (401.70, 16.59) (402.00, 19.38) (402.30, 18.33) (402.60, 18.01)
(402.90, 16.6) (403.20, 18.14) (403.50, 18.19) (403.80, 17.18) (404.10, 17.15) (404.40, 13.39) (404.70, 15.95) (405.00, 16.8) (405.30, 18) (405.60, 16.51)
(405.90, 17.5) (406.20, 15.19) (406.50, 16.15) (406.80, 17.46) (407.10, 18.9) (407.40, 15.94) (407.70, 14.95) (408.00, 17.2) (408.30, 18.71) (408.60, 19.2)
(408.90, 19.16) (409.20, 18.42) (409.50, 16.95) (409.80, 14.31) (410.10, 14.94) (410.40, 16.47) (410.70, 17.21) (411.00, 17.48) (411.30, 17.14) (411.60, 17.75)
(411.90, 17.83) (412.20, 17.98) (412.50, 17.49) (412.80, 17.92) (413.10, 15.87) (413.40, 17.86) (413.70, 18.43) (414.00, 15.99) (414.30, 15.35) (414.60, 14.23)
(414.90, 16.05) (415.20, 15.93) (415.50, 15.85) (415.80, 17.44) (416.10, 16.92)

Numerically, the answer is 1.9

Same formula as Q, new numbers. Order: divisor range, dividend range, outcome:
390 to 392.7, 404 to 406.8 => 1.60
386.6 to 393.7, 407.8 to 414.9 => 2.04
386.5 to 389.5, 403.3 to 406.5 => 1.99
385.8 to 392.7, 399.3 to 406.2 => 1.86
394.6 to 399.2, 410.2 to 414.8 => 1.57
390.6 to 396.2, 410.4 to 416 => 1.84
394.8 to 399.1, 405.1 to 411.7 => 1.57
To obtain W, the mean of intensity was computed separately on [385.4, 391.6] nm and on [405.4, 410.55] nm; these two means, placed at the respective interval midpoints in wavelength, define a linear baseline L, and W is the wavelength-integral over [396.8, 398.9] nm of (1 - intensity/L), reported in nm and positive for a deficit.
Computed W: 0.21 nm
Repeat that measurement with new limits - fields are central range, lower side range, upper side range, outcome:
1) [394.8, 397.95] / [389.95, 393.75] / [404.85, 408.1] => 0.375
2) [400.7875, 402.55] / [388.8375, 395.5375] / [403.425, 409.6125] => -0.414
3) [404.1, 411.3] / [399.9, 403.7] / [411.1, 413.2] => 0.303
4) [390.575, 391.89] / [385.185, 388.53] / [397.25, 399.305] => -0.202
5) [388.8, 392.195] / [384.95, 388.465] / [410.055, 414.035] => -0.428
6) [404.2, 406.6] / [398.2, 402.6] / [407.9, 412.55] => 0.143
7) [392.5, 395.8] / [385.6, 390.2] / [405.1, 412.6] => 0.655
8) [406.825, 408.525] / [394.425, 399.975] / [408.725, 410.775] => -0.126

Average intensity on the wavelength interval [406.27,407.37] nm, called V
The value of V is 17.2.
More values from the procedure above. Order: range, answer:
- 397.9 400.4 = 16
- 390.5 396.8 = 9.82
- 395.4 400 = 12.4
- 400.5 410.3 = 17.2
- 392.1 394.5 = 7.44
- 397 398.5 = 11.8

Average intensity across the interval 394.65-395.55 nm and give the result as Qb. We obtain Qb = 13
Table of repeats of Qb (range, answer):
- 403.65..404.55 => 15.9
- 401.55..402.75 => 18.1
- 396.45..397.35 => 6.51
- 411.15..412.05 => 17.6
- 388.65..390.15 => 10.2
